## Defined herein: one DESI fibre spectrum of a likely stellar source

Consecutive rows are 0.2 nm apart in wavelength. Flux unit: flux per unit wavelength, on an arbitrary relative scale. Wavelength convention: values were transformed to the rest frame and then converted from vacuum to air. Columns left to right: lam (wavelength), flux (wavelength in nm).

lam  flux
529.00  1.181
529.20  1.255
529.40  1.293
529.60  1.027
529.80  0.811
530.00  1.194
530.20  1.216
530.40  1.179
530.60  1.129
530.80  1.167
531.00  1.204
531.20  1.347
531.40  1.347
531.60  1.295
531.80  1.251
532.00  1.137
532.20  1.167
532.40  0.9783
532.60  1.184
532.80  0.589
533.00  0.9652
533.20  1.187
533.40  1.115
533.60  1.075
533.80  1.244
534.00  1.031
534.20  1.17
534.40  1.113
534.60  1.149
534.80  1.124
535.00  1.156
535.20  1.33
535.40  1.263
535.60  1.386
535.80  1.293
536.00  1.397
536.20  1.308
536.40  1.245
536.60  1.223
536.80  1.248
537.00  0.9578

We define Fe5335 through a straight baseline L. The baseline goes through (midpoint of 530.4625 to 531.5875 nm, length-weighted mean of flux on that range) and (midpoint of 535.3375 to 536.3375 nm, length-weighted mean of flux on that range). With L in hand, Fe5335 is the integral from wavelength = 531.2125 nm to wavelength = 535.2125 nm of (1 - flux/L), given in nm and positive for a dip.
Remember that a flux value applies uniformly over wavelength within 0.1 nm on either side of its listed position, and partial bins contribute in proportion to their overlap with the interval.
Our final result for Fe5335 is 0.47 nm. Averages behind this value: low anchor 1.24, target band 1.13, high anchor 1.33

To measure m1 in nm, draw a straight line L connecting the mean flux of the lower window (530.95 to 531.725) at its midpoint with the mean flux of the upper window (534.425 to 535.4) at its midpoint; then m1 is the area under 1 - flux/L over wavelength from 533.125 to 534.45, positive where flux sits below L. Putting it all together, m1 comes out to 0.10 nm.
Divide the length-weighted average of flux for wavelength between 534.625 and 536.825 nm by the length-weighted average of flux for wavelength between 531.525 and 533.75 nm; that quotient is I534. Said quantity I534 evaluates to 1.2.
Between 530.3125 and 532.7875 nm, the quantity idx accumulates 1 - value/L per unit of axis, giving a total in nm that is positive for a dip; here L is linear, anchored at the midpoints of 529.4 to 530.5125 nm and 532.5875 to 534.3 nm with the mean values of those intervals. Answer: -0.22 nm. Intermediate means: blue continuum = 1.1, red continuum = 1.06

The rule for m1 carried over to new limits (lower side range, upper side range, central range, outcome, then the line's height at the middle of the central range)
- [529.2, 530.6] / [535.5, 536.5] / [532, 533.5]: 0.23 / 1.22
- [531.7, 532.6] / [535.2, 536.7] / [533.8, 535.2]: 0.11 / 1.24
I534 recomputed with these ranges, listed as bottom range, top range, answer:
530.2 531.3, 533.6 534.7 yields 0.94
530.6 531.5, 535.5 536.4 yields 1.07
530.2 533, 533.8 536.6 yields 1.07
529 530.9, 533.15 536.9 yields 1.06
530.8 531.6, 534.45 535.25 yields 0.92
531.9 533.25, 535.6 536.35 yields 1.30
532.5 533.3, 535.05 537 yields 1.30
